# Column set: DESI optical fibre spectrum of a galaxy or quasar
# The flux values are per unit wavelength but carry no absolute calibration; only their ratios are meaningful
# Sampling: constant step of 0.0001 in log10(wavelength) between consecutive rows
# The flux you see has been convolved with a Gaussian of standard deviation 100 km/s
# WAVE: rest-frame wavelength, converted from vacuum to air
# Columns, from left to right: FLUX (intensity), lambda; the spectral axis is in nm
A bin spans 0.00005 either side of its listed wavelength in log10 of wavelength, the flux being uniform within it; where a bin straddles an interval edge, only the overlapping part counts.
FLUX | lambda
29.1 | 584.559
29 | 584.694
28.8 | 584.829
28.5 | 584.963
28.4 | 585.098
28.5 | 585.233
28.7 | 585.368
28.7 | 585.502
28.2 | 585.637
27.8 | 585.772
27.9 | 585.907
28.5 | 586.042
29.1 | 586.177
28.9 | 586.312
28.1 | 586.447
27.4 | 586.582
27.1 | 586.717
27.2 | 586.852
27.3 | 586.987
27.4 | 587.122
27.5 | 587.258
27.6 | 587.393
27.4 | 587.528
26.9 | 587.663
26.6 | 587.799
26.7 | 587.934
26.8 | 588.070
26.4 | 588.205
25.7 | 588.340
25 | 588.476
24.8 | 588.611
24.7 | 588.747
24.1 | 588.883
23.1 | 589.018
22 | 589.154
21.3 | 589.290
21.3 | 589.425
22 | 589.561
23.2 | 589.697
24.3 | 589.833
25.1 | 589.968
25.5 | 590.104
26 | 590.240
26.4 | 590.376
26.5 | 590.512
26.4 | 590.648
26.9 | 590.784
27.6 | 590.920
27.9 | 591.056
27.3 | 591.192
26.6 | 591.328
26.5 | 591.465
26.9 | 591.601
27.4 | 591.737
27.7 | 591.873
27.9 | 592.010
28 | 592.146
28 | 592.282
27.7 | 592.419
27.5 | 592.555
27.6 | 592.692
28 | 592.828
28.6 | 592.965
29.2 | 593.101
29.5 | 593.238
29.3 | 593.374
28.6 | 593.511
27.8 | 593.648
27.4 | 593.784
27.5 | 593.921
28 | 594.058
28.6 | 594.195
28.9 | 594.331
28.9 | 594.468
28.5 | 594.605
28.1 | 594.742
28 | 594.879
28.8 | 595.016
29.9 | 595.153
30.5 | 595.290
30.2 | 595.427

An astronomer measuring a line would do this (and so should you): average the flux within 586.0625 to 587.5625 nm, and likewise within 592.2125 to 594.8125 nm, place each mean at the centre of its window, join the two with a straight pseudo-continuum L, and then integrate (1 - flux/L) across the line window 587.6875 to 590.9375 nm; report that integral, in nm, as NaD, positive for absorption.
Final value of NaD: 0.354 nm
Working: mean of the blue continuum 27.8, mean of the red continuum 28.3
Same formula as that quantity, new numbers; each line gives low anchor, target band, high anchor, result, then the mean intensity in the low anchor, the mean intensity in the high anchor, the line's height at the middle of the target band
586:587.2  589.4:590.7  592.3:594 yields 0.15 nm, 27.9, 28.2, 28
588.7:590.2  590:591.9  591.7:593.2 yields -0.08 nm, 23.4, 28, 25.7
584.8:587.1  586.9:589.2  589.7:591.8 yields 0.12 nm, 28.2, 26.4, 27.4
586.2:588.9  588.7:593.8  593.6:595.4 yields 0.26 nm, 26.8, 28.6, 27.7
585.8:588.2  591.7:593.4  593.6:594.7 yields -0.01 nm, 27.5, 28.2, 28.1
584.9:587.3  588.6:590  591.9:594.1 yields 0.25 nm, 28.1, 28.2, 28.1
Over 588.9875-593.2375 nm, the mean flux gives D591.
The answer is 26.2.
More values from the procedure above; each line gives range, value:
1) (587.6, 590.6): 24.7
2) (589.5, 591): 25.5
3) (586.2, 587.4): 27.7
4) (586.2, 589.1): 26.5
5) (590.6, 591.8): 27.1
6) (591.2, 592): 27.1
